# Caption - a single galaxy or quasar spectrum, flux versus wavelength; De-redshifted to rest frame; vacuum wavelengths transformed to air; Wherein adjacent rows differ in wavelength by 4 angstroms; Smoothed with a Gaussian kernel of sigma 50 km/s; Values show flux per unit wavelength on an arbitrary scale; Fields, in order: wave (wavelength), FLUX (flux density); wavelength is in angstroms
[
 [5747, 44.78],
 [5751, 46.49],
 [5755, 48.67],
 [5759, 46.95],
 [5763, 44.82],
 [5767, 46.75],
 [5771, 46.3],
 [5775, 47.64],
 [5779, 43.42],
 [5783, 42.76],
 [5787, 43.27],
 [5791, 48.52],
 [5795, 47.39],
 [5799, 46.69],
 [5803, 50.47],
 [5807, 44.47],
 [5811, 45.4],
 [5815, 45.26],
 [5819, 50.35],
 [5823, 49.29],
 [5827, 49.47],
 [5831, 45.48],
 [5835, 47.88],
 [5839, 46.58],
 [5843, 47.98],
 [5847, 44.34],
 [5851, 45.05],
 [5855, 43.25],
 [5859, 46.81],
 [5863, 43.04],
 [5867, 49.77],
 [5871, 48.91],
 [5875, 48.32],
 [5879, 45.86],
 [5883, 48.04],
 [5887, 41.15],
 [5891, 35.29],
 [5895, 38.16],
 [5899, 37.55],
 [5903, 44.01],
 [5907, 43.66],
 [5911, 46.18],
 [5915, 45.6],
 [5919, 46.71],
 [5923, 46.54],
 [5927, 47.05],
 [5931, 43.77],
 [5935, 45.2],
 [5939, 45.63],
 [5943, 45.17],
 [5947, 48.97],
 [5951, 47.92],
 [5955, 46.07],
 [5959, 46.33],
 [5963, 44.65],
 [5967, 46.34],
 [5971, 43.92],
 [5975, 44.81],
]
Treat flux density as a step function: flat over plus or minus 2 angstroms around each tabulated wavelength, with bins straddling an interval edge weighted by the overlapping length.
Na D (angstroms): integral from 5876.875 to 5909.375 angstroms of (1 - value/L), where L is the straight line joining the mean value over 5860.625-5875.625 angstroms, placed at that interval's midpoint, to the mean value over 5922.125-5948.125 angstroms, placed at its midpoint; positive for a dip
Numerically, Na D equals 3.5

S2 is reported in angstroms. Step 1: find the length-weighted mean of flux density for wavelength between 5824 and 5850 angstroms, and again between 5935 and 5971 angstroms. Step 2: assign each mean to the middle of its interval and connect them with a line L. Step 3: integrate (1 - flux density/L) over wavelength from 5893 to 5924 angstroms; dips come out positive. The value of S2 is 2.02 angstroms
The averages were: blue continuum 47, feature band 43.5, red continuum 46.2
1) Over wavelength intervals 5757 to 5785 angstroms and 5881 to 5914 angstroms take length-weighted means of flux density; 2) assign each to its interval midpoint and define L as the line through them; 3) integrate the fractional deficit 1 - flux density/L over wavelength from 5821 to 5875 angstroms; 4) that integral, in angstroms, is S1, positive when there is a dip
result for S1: -4.4 angstroms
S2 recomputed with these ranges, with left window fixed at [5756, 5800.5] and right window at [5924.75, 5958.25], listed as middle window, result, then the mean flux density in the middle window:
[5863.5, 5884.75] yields -0.8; 47.8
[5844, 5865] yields 0.6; 44.7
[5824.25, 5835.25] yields -0.4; 47.7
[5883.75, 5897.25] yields 2.1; 39.1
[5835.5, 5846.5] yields -0.2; 47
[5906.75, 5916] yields 0.2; 45.4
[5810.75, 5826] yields -0.6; 47.9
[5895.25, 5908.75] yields 1.4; 41.2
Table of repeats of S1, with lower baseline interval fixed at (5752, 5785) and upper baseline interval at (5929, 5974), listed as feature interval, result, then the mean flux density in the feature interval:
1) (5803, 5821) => -0.4 angstroms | 46.8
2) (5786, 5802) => -0.4 angstroms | 46.9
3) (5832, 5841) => -0.2 angstroms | 47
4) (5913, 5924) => -0.1 angstroms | 46.3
